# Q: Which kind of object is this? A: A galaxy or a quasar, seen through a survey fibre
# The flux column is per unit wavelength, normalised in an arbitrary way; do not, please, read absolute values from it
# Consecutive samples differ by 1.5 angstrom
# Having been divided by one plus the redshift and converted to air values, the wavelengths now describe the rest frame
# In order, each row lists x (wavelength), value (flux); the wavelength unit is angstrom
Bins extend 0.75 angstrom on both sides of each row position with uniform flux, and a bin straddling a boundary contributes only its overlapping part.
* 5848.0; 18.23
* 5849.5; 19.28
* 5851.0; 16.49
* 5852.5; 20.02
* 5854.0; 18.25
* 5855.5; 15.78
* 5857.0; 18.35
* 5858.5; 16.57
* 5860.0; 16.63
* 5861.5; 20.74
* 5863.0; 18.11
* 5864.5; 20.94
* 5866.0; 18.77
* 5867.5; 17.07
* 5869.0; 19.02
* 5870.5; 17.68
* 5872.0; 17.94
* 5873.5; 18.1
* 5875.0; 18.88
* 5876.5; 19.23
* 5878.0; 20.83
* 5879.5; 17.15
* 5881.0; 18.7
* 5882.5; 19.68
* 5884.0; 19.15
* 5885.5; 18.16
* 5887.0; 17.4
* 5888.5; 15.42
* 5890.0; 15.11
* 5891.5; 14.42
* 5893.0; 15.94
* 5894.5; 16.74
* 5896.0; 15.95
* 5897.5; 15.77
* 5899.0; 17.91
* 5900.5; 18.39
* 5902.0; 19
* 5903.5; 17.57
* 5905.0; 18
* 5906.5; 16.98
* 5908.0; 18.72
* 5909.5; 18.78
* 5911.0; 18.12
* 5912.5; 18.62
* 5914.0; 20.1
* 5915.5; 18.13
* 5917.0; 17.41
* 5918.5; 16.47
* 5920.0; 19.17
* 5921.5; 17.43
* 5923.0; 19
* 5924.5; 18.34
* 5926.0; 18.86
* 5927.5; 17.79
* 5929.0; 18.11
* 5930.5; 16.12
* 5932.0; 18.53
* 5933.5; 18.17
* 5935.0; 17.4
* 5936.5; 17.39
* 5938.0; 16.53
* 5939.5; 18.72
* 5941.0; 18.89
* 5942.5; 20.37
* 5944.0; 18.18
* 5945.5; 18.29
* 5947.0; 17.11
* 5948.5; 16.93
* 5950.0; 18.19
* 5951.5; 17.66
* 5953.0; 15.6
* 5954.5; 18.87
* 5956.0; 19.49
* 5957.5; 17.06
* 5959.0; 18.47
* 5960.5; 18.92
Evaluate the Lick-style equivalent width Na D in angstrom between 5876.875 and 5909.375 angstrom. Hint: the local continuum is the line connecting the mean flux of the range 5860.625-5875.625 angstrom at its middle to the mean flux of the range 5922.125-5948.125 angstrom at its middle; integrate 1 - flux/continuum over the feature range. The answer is 1.68 angstrom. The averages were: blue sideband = 18.7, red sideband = 18.1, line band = 17.5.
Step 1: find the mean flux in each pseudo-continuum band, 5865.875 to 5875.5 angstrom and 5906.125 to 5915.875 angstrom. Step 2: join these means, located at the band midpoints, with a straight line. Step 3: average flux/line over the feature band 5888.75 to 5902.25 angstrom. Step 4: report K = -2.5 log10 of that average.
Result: 0.122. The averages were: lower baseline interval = 18.2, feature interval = 16.4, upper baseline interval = 18.6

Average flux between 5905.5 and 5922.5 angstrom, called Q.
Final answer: 18.2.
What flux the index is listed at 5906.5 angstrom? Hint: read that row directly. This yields 16.98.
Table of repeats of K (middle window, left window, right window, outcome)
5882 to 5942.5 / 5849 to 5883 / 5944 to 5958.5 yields 0.02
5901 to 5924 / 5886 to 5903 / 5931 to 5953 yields -0.07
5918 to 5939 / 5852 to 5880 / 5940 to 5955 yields 0.02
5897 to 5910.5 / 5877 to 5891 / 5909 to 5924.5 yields 0.01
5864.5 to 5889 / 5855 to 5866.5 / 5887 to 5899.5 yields -0.08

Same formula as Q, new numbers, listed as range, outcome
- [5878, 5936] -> 17.7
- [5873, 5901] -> 17.5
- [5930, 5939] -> 17.4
